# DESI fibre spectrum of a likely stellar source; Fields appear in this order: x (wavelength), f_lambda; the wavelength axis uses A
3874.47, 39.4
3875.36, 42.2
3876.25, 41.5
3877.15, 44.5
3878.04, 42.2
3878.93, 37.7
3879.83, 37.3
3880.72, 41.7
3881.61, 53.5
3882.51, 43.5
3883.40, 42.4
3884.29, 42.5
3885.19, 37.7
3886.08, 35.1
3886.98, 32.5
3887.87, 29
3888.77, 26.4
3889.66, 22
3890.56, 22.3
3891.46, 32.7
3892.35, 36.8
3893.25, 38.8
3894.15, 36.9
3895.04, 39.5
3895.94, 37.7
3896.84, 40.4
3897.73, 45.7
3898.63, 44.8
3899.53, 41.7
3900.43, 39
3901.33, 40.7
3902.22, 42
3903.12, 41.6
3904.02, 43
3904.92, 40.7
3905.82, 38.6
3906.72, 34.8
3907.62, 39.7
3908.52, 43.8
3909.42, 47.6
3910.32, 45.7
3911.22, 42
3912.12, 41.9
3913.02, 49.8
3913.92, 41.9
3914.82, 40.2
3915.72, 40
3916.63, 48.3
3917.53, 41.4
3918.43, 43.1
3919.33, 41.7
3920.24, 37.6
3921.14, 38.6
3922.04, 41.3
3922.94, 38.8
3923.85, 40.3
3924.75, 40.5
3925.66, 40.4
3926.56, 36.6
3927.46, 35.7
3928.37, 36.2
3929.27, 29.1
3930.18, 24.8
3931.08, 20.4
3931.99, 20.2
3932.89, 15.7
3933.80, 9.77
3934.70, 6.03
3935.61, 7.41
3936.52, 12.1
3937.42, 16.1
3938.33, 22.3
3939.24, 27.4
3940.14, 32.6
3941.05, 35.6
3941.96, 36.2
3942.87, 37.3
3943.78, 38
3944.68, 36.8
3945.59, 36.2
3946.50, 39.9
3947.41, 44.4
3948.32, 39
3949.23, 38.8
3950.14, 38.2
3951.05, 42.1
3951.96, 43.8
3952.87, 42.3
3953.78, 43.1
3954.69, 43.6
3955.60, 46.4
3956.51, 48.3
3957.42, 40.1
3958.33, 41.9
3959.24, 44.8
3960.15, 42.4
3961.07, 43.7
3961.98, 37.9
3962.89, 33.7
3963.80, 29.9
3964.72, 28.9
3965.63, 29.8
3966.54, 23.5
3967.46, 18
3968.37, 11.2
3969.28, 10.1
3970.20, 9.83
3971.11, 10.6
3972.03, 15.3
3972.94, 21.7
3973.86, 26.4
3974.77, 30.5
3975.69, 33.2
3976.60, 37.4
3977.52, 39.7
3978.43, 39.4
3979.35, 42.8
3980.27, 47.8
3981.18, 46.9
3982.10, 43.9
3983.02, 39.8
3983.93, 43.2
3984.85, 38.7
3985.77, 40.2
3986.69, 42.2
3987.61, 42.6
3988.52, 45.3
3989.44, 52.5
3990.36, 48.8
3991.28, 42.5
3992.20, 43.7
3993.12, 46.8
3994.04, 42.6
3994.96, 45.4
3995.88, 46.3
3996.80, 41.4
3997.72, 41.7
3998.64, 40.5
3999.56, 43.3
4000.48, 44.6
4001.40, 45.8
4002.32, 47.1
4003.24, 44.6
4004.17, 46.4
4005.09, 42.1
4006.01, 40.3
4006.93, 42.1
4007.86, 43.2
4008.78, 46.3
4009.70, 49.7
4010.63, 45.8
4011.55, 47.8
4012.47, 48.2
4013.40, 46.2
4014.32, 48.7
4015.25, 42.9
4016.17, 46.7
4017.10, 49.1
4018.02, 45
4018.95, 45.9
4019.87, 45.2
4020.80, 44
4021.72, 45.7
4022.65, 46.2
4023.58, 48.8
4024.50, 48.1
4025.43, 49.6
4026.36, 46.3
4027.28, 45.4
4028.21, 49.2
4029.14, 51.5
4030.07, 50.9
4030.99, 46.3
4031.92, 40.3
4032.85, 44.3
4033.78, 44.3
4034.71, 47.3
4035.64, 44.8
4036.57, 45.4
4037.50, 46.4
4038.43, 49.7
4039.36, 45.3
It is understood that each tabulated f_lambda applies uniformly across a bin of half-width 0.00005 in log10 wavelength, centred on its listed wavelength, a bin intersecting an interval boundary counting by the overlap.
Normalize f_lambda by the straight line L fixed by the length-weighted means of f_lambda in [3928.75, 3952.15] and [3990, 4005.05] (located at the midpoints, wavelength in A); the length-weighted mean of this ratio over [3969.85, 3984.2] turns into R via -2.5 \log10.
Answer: 0.18 mag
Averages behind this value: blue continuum 28.7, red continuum 44.4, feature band 33.1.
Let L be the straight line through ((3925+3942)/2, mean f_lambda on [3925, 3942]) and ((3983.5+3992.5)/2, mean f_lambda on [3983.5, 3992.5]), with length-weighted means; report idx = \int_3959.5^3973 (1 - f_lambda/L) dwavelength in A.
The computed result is 4.1 A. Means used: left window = 24.4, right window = 44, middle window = 24.8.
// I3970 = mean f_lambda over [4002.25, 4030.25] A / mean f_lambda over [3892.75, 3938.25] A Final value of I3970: 1.29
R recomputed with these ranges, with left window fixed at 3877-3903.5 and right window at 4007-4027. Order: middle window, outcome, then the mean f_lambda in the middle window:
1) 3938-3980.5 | 0.24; 34.1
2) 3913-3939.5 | 0.28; 31.2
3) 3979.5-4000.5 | 0.02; 43.9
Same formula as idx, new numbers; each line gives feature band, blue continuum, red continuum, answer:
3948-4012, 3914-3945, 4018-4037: 0.6 A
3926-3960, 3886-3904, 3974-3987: 5.1 A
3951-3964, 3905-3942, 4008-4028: -1.2 A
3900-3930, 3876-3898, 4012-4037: -0.9 A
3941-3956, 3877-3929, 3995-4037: 0.7 A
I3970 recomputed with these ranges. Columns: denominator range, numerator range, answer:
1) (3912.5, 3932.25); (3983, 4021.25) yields 1.18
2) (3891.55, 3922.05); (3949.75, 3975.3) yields 0.78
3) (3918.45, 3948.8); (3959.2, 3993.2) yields 1.12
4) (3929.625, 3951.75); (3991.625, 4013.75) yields 1.57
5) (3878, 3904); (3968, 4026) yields 1.08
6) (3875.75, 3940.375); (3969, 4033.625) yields 1.18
